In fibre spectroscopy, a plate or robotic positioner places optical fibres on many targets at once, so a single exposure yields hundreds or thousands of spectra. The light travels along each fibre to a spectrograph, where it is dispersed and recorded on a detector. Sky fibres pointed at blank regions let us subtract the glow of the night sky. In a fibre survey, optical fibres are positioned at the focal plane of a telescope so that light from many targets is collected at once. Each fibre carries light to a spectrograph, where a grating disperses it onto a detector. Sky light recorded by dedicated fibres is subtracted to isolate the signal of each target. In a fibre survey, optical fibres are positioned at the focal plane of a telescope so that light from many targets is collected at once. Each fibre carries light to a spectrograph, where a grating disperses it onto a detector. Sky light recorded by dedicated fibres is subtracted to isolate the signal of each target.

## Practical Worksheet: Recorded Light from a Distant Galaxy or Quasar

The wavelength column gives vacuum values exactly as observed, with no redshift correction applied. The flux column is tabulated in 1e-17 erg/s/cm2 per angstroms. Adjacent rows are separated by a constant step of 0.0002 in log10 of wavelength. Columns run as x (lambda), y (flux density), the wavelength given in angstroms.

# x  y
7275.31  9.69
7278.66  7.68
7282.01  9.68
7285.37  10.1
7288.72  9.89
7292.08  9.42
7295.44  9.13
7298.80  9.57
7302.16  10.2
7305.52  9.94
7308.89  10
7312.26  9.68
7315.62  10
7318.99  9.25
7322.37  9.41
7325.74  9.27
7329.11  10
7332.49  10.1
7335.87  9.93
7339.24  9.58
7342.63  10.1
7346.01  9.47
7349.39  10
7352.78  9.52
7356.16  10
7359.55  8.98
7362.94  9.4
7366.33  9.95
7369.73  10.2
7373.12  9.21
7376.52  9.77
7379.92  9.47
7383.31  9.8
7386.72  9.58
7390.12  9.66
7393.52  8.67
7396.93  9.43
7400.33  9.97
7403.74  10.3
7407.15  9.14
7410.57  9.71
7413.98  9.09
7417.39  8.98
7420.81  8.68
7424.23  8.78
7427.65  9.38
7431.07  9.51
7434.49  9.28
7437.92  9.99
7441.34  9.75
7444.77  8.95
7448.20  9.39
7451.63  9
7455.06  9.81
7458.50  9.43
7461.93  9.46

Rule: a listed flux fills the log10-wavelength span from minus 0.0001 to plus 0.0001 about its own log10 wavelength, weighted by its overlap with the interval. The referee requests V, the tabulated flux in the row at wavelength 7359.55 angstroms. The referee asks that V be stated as 8.98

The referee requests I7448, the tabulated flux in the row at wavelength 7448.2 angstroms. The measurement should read 9.39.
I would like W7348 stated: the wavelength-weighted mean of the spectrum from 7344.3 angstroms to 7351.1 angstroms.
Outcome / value 9.74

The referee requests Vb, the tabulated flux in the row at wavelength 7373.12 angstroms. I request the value 9.21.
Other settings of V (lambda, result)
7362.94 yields 9.4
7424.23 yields 8.78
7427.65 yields 9.38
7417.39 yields 8.98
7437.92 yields 9.99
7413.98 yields 9.09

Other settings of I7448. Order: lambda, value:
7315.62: 10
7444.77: 8.95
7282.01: 9.68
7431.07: 9.51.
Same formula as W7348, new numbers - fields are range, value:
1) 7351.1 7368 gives 9.57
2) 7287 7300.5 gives 9.51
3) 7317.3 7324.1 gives 9.32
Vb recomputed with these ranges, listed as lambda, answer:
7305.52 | 9.94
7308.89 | 10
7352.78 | 9.52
